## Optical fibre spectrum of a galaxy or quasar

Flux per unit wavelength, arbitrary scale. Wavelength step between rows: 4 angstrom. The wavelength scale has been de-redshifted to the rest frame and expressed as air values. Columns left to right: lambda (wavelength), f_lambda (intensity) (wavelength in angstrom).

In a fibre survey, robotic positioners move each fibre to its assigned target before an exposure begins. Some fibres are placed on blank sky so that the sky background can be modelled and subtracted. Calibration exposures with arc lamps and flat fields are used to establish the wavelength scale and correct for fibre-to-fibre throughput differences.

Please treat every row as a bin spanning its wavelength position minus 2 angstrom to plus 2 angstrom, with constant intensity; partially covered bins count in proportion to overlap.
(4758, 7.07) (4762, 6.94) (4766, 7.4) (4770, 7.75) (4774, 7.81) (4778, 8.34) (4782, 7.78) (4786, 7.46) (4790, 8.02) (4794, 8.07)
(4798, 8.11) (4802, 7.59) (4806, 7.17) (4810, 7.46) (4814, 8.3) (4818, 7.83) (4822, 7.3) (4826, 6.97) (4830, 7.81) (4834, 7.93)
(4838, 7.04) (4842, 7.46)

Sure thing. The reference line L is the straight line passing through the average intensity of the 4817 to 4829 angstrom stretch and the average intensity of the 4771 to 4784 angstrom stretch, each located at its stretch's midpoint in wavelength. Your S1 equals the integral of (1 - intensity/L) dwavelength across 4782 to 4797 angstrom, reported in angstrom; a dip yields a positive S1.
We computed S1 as -0.1 angstrom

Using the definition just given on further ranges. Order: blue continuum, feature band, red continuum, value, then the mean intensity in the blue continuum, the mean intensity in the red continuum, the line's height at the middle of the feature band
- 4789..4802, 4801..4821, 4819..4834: 0.2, 8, 7.47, 7.73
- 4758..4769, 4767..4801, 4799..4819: -2.2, 7.2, 7.68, 7.42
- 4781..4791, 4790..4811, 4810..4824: 0.0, 7.72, 7.76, 7.74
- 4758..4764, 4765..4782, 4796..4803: -1.3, 6.98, 7.89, 7.28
